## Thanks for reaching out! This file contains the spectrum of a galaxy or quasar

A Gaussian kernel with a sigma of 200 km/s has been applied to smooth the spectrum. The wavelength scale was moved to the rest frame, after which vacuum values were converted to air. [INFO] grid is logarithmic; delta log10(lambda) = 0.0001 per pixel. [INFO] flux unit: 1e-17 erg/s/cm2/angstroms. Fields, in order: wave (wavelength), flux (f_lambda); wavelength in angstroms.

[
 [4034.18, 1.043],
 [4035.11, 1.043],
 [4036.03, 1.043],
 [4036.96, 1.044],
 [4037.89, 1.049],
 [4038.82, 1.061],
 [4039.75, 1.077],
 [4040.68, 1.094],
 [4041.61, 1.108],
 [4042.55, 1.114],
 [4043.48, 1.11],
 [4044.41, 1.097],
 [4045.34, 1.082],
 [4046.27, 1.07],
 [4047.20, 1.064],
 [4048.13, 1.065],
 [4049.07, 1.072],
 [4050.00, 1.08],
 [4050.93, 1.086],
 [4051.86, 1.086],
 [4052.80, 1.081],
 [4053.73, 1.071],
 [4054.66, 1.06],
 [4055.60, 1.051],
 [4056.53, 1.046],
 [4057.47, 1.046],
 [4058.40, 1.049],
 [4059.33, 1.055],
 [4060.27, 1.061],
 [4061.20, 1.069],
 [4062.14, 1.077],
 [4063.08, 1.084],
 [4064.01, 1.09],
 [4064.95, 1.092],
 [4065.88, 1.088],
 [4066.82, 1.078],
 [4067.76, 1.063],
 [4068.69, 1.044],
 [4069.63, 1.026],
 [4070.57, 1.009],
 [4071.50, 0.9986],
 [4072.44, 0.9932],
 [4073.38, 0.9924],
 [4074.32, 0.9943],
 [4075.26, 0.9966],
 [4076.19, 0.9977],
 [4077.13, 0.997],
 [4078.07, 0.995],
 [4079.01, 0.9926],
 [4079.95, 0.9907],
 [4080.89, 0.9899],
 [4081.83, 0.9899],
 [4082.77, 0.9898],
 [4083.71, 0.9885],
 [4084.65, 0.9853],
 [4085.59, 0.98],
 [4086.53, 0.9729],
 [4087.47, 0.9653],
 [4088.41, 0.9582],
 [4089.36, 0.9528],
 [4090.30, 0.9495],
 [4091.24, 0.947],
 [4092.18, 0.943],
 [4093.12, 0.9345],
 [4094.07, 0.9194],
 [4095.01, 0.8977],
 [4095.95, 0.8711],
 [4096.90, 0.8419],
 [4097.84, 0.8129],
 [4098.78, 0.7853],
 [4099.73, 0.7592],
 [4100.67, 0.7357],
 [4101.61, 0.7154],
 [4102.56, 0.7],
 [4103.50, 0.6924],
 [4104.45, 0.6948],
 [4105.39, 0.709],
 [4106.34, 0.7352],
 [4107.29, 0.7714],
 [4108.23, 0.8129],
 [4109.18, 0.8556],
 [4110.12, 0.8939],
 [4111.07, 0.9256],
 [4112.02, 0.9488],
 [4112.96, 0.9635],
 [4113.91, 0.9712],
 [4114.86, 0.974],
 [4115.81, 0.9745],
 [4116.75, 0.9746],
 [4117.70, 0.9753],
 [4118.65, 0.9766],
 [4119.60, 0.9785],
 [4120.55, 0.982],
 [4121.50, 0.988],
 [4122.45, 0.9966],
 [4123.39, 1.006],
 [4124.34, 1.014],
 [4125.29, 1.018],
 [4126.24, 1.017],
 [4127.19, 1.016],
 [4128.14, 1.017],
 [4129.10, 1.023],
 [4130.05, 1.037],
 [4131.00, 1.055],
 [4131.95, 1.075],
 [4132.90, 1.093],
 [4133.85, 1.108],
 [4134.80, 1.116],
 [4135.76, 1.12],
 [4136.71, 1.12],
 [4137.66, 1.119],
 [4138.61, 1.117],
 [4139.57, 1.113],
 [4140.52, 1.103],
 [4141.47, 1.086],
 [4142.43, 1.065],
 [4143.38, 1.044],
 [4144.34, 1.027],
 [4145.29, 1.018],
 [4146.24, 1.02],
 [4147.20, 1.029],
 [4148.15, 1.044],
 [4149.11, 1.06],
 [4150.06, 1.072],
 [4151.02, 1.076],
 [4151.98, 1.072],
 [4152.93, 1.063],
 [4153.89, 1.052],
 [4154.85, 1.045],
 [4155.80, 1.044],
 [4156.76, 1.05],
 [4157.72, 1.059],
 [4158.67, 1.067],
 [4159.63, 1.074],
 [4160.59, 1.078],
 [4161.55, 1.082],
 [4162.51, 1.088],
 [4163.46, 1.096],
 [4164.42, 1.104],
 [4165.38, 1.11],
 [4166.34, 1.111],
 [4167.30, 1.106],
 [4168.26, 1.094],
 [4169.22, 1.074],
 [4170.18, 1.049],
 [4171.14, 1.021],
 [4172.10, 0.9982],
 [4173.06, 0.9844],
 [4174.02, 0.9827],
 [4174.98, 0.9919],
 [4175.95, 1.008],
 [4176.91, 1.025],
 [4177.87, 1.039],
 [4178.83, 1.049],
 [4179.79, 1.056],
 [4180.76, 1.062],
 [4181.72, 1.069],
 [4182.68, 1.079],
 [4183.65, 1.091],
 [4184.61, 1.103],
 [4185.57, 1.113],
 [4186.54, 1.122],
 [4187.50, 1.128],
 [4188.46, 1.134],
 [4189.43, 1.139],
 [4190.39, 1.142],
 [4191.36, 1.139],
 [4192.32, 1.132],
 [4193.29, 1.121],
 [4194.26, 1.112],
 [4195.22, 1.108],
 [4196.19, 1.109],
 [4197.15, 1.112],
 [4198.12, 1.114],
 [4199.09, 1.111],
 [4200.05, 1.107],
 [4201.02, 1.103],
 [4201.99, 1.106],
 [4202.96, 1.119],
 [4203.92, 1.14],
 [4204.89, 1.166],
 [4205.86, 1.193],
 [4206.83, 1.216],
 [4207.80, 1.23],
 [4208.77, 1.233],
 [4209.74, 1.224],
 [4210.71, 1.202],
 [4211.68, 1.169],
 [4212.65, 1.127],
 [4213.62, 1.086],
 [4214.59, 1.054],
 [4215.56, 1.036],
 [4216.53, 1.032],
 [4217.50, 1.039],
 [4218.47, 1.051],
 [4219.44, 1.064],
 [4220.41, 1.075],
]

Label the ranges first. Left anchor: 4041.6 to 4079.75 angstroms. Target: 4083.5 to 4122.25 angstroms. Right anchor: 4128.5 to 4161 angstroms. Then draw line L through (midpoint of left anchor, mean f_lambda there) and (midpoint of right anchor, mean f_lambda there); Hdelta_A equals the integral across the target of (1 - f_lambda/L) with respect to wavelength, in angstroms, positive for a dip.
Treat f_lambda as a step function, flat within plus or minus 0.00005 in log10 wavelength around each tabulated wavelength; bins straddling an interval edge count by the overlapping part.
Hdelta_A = 6.3 angstroms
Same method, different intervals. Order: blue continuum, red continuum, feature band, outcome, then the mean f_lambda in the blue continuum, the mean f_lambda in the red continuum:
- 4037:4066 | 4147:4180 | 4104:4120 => 2.62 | 1.07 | 1.06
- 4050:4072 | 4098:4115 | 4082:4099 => -0.59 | 1.06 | 0.81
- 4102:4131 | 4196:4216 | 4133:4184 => -2.05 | 0.923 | 1.14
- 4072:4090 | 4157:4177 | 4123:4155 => -0.83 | 0.985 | 1.06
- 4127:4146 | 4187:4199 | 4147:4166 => 0.39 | 1.07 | 1.12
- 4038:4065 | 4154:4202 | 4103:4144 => 3.60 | 1.07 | 1.08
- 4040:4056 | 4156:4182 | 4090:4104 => 3.13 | 1.08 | 1.06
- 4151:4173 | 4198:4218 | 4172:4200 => 0.49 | 1.07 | 1.13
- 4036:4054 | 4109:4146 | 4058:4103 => 3.80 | 1.08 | 1.02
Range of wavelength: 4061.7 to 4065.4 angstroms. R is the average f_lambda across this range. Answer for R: 1.08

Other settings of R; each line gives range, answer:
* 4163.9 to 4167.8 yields 1.11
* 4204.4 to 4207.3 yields 1.19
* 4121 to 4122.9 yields 0.991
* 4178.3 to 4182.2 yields 1.06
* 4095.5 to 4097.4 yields 0.854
